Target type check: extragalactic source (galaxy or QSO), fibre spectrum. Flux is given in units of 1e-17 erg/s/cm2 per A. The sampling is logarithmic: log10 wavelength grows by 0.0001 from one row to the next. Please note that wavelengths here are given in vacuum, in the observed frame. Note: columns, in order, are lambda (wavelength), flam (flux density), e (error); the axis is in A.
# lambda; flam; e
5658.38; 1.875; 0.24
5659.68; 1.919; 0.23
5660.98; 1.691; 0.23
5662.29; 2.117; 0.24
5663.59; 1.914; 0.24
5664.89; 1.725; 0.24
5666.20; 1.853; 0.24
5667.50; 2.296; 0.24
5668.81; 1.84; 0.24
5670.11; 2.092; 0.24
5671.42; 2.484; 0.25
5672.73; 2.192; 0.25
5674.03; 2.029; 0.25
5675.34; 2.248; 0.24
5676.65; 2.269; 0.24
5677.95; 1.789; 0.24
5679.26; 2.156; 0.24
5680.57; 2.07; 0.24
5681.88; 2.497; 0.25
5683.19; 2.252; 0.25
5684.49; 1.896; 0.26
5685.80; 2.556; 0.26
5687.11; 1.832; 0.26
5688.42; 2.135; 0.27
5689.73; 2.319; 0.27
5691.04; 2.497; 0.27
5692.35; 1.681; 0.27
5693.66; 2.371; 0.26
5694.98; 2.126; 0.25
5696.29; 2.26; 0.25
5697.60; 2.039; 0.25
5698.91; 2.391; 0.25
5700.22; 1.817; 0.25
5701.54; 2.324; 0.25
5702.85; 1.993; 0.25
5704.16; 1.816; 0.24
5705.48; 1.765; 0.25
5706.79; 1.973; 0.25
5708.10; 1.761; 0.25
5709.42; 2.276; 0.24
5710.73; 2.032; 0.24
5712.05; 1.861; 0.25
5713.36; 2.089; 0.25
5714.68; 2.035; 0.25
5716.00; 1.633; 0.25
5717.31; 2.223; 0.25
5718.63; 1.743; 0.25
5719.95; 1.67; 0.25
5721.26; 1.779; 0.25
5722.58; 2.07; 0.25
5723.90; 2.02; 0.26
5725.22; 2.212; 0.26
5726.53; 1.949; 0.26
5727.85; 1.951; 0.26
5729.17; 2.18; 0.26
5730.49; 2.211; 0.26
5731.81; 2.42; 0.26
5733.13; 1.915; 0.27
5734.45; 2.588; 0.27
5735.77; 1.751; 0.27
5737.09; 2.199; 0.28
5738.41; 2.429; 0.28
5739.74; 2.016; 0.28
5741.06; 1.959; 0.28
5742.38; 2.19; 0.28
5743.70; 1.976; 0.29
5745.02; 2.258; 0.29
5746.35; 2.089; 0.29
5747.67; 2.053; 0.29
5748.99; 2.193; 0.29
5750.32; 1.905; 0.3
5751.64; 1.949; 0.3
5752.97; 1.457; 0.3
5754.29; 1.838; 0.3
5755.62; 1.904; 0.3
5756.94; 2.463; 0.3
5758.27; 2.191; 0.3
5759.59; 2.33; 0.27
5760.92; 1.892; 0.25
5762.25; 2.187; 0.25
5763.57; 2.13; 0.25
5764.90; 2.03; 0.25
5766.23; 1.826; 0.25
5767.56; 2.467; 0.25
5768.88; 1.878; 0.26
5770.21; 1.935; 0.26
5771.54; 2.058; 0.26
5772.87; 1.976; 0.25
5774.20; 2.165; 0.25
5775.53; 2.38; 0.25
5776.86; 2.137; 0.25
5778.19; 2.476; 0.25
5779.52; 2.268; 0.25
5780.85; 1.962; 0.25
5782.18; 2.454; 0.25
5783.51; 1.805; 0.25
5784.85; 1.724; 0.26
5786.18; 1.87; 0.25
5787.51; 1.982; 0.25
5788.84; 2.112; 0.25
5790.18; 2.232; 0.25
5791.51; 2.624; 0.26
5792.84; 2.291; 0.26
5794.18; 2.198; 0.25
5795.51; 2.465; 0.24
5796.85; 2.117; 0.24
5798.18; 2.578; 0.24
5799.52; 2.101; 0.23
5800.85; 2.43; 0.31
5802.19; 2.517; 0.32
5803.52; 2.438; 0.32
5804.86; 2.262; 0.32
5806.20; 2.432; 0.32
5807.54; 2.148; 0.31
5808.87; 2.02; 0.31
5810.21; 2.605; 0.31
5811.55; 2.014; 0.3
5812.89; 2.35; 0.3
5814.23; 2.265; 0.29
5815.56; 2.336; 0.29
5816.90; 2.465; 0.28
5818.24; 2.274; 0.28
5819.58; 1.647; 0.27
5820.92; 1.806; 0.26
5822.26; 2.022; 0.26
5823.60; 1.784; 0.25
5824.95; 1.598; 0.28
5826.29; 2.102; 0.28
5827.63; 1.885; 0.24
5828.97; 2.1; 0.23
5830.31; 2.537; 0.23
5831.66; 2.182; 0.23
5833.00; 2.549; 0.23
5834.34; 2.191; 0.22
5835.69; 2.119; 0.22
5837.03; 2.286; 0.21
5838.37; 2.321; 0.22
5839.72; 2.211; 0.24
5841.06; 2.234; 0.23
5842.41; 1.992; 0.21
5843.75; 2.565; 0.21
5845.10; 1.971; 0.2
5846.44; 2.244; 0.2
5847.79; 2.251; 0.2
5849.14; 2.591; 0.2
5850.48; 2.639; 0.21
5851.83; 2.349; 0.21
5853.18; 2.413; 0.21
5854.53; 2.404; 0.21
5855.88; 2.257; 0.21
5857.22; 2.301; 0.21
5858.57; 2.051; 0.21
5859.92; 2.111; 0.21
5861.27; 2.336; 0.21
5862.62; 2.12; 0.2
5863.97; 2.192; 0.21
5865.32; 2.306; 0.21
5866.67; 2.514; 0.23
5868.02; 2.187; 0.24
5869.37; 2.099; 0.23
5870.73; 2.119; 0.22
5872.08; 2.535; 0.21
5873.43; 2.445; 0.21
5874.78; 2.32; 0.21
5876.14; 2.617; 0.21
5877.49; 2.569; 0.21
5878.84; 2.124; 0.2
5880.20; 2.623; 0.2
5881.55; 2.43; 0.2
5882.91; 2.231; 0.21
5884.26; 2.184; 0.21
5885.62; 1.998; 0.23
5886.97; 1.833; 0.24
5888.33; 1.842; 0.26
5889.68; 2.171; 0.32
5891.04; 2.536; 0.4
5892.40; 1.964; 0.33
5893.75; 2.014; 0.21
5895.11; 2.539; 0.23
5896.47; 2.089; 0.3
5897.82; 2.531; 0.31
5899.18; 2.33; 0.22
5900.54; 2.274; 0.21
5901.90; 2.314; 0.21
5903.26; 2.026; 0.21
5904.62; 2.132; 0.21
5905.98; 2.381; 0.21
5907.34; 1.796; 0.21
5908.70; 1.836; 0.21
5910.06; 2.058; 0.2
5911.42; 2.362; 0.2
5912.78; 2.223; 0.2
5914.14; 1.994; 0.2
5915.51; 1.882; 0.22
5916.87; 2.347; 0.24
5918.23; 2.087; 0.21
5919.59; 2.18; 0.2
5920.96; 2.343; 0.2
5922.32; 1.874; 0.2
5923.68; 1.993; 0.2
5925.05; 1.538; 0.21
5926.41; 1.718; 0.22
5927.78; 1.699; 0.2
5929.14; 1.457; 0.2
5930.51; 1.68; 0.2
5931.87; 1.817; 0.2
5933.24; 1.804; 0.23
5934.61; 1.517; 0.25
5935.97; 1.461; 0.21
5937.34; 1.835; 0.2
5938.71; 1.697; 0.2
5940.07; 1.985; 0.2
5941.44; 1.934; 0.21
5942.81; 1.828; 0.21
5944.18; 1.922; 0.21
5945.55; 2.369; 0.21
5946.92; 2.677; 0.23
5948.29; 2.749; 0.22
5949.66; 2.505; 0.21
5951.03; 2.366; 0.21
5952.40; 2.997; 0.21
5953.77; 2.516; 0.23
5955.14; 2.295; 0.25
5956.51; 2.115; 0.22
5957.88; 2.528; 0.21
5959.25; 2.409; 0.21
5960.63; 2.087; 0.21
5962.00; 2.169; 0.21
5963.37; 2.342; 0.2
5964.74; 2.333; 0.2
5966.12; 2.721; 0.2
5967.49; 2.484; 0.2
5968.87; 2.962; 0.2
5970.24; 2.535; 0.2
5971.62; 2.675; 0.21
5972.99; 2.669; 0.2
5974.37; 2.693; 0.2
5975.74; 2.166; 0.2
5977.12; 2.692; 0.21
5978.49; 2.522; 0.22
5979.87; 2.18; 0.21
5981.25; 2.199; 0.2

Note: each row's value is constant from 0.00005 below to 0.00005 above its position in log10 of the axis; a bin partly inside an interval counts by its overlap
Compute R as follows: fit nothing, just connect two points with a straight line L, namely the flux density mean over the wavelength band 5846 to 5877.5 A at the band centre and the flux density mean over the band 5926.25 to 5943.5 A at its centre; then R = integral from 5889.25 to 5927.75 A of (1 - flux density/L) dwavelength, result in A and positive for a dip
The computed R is -3.46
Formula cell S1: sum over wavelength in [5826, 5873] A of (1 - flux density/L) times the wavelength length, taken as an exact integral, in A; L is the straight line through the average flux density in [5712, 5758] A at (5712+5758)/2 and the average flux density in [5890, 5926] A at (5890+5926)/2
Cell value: -3.66 A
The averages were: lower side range 2.04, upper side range 2.14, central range 2.27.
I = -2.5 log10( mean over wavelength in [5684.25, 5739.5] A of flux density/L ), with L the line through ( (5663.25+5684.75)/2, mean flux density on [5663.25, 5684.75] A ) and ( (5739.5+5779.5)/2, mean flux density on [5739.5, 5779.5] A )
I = 0.01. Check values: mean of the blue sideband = 2.1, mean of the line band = 2.07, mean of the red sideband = 2.08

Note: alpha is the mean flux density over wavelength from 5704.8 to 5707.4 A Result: 1.86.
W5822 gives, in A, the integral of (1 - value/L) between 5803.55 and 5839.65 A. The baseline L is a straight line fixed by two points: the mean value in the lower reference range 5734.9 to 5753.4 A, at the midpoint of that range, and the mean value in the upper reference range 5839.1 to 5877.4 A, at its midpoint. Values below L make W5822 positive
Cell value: 0.8 A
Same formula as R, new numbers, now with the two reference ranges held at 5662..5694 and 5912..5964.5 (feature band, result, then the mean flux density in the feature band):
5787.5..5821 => -2.7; 2.27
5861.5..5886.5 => -2.6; 2.31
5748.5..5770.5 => 0.8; 2.03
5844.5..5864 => -1.8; 2.29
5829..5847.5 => -1.4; 2.26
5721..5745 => 0.0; 2.11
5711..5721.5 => 1.1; 1.89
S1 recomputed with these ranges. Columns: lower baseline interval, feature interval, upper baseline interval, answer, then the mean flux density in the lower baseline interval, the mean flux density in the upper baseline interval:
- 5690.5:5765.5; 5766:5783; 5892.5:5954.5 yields -0.8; 2.05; 2.08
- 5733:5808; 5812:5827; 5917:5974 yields 0.7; 2.15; 2.17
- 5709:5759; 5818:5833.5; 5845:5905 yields 1.2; 2.04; 2.27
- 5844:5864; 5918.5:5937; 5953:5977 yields 4.8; 2.29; 2.46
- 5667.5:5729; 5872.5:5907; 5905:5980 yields -1.6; 2.07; 2.18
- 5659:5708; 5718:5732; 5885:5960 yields 0.5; 2.08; 2.1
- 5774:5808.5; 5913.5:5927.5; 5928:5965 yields 1.0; 2.24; 2.12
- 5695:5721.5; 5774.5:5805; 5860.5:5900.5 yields -1.7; 1.98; 2.27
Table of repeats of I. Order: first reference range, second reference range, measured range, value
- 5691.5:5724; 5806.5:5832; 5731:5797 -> -0.031 mag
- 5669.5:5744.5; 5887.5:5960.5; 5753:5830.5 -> -0.028 mag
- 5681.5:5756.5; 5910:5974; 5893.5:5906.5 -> -0.060 mag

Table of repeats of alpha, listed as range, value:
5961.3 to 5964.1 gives 2.26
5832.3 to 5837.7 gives 2.29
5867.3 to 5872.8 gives 2.24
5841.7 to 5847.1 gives 2.19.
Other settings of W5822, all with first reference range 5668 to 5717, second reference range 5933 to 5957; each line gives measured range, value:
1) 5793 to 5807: -1.5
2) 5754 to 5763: -0.1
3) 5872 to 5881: -1.4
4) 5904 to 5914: 0.2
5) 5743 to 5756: 0.9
